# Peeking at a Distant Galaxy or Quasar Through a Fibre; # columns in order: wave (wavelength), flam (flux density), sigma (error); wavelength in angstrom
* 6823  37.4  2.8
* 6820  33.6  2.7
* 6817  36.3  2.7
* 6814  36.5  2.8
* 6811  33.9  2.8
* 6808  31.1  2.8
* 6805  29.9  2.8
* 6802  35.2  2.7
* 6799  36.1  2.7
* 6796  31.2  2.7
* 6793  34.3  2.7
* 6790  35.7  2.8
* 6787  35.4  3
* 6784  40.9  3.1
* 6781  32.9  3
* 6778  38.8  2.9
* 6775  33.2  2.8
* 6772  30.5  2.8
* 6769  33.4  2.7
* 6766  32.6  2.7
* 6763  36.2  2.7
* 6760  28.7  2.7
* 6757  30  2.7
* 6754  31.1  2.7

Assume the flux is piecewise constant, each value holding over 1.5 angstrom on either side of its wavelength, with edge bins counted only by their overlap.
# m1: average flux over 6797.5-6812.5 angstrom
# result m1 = 33.2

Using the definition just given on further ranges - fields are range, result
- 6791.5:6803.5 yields 34.2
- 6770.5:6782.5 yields 33.9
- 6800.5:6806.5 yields 32.6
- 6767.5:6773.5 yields 31.9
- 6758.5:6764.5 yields 32.4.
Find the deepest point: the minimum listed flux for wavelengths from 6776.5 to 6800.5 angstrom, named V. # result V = 31.2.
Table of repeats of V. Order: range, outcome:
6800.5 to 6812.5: 29.9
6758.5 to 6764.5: 28.7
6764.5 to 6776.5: 30.5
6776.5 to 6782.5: 32.9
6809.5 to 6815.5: 33.9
